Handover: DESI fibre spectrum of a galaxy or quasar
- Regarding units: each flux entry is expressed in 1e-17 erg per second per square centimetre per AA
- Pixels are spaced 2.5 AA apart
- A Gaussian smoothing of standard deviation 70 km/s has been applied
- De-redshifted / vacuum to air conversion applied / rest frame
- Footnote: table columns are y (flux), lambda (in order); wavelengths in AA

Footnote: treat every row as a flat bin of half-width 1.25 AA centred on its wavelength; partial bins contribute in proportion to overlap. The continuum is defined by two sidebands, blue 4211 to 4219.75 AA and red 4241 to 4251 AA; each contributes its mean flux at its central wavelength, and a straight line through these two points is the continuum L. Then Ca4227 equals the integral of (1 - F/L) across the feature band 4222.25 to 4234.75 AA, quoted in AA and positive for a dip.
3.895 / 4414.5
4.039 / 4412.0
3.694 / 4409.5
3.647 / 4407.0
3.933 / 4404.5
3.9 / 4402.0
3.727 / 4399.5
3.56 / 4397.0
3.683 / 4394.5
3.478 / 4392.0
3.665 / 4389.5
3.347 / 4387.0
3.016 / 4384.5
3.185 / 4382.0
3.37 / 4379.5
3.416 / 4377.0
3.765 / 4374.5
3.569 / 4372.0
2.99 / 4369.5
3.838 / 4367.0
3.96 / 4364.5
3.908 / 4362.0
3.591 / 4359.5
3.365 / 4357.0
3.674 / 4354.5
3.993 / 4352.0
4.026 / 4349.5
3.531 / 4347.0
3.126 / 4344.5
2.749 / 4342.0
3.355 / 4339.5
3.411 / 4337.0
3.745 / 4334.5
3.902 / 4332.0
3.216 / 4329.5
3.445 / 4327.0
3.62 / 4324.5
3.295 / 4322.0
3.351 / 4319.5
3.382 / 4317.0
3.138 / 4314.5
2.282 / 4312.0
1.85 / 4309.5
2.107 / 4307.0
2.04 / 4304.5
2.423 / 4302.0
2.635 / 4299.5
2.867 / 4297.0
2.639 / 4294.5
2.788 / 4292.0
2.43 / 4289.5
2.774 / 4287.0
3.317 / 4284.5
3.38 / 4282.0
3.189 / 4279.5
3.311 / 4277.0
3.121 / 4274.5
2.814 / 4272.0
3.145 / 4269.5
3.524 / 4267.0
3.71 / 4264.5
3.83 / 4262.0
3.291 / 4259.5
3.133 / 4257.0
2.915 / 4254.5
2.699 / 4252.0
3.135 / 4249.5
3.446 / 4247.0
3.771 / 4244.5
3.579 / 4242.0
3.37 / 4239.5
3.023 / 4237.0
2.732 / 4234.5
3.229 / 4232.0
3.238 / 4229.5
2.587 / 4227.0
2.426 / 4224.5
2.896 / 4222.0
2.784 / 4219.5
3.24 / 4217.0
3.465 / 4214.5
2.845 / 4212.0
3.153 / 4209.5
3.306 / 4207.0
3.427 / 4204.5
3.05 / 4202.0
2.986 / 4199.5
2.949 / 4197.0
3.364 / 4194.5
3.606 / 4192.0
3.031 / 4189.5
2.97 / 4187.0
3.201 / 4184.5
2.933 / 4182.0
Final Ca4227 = 1.6 AA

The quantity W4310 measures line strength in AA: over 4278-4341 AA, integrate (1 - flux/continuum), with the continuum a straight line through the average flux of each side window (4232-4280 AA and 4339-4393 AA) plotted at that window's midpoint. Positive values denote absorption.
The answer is 7.3 AA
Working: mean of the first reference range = 3.25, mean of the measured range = 2.98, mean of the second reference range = 3.5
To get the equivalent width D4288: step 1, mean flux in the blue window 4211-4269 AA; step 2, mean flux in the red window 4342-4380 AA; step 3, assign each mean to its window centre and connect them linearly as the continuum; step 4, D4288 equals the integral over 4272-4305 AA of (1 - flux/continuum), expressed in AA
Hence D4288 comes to 4.7 AA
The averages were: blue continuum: 3.17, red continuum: 3.58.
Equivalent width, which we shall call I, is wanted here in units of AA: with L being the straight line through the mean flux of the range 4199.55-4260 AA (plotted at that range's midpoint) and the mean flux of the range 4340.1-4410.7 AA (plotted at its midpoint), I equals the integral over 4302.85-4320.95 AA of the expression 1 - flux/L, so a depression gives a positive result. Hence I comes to 4.1 AA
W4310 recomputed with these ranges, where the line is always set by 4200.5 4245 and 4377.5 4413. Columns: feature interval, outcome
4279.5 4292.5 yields 1.2 AA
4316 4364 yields -1.2 AA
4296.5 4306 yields 2.5 AA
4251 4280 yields 0.0 AA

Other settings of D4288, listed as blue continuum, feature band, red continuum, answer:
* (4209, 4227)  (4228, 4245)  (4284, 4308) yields -2.3 AA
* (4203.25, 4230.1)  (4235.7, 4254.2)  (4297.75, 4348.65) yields -1.5 AA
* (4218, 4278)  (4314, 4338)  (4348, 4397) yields -0.3 AA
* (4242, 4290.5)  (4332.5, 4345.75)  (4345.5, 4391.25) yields 0.6 AA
